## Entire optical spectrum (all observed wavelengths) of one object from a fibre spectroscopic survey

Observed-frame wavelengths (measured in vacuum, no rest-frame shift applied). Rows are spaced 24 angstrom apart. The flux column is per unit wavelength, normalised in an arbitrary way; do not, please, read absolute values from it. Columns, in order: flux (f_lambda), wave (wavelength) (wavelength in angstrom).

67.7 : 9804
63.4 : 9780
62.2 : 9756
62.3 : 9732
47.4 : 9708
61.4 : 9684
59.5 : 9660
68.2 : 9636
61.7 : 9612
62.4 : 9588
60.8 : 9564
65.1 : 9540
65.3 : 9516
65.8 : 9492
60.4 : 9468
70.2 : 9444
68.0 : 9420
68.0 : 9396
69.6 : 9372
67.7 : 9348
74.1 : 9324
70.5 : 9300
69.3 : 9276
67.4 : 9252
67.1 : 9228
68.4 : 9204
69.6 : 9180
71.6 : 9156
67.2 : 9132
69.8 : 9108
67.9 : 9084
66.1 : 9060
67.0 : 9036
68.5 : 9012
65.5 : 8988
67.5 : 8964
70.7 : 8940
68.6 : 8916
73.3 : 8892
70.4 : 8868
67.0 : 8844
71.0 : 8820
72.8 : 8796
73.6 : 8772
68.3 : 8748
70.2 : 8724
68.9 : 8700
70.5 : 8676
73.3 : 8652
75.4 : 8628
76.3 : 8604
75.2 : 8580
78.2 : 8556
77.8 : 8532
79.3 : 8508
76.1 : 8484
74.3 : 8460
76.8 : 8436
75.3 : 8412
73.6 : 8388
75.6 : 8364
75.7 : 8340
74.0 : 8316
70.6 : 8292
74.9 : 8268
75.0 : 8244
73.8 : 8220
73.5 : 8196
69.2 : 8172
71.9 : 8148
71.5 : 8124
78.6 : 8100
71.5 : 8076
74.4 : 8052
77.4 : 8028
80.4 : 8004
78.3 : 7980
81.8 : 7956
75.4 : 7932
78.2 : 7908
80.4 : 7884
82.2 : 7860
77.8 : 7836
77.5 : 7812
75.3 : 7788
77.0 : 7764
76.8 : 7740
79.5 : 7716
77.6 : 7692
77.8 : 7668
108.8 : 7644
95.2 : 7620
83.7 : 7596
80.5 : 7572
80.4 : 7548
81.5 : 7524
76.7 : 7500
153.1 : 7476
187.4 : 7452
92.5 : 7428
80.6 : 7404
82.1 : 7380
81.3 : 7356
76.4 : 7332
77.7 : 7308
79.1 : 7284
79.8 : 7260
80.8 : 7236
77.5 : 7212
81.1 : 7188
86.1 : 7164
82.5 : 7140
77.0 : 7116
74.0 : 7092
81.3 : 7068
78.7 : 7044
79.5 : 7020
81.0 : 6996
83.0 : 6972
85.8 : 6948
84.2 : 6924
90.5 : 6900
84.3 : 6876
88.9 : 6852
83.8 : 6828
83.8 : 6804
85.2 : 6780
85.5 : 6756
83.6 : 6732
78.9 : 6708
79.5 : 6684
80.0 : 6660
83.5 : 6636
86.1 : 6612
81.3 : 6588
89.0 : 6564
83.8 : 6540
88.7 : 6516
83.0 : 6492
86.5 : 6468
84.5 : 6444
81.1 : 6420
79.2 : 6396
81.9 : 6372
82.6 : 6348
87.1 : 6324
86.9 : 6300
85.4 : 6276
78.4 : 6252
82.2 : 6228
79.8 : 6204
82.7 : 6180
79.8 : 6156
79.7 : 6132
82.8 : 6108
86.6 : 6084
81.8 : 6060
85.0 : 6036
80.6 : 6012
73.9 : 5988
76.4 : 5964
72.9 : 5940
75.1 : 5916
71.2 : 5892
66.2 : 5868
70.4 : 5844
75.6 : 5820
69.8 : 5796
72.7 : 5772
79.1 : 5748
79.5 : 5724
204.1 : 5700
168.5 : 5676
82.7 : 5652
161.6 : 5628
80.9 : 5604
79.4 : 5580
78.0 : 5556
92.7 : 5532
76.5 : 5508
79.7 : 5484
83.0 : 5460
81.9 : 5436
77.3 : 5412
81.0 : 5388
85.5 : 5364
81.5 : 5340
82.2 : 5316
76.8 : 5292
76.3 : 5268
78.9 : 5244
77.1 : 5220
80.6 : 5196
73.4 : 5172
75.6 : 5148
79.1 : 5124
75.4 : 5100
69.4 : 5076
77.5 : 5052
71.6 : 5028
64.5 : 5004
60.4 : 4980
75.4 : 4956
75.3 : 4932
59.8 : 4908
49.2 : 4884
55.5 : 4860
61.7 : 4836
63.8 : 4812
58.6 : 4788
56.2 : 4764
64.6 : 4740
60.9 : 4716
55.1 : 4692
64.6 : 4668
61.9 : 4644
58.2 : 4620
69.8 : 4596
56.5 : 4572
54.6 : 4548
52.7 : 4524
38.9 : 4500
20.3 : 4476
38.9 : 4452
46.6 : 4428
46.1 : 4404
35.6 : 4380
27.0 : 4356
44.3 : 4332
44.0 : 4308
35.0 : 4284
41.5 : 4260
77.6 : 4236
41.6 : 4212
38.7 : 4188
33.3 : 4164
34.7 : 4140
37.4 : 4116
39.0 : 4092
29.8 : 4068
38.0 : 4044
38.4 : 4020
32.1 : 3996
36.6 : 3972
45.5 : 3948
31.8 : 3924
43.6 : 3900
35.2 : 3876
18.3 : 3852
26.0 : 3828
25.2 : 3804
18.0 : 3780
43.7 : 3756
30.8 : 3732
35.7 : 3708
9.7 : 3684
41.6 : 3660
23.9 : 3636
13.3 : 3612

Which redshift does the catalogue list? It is 0.136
